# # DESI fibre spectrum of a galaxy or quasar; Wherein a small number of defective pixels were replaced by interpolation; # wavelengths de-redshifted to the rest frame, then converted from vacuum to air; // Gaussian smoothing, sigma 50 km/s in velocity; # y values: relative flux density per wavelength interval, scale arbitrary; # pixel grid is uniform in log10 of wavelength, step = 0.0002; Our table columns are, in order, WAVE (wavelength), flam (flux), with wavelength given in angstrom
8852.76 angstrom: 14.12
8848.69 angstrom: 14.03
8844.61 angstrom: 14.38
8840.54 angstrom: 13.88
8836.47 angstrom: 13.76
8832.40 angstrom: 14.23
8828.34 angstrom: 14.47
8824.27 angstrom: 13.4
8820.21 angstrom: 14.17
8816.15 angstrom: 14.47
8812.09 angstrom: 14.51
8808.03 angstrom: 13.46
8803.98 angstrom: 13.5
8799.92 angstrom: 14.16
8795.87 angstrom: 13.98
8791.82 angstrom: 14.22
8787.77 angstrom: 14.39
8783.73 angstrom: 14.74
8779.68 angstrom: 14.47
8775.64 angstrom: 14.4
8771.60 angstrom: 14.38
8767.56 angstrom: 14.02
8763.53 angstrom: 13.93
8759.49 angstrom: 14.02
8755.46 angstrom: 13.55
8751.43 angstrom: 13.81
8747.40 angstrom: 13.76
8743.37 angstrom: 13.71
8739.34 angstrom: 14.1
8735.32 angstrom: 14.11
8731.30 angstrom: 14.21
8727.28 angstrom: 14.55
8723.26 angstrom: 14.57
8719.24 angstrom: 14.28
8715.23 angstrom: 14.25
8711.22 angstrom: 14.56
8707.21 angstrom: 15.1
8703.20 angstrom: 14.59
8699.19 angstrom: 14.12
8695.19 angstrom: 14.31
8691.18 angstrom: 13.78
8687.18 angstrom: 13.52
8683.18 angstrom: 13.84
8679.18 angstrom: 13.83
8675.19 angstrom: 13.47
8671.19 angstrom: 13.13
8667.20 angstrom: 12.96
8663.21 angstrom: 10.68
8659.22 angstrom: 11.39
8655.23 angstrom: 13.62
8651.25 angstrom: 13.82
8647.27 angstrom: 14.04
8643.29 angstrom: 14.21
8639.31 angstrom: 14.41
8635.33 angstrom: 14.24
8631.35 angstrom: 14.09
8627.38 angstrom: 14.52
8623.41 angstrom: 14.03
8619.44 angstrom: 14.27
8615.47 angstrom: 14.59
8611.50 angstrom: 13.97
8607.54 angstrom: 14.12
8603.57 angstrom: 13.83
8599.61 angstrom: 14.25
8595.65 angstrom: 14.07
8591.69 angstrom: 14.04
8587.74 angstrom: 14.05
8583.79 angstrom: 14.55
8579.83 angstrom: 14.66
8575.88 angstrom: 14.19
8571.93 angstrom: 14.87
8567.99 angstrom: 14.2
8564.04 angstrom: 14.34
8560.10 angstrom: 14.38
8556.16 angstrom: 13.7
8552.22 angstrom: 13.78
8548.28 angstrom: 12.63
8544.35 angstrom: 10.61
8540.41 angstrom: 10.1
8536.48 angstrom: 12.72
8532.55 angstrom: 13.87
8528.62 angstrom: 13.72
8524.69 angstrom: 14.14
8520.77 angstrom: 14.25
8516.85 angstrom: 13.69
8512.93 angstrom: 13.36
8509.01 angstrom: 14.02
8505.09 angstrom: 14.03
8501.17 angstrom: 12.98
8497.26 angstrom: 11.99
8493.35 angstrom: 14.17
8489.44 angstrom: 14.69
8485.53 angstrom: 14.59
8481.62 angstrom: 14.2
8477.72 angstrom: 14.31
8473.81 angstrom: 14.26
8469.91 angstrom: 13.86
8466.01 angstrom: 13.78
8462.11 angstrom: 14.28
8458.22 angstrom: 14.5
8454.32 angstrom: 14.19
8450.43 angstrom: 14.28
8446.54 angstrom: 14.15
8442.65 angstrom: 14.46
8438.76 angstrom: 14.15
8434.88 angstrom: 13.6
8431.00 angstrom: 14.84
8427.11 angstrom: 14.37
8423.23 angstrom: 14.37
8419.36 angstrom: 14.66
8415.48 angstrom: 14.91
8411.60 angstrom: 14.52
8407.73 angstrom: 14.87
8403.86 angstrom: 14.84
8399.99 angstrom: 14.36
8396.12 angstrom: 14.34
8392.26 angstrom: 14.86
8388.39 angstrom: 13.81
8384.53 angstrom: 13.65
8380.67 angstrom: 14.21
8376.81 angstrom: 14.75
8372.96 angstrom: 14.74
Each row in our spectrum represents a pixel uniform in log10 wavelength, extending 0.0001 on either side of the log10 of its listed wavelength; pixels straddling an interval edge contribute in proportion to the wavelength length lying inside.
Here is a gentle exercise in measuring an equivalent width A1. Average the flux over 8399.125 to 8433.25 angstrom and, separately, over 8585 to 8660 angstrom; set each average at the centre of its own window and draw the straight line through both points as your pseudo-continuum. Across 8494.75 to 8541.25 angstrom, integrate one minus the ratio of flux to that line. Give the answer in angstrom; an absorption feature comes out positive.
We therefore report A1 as 3.3 angstrom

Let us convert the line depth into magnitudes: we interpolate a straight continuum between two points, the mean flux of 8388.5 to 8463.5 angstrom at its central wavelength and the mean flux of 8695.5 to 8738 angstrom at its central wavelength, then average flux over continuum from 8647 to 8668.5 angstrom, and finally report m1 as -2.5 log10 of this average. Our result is 0.14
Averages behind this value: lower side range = 14.4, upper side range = 14.4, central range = 12.6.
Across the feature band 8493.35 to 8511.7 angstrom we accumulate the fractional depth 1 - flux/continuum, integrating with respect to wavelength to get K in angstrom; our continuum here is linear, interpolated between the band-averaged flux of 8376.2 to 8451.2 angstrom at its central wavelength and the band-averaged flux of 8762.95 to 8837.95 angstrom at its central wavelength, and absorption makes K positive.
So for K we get 1.3 angstrom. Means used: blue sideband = 14.4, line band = 13.4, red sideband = 14.1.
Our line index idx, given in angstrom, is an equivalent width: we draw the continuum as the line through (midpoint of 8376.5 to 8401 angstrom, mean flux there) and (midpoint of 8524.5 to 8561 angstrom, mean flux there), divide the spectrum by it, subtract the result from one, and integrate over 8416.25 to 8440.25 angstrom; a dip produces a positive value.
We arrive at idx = -0.8 angstrom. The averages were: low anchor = 14.2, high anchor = 12.9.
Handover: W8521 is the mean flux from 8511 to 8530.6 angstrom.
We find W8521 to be 13.8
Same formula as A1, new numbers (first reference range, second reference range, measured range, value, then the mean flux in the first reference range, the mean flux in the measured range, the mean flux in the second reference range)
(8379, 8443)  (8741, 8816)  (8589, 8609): 0.2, 14.4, 14.1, 14.1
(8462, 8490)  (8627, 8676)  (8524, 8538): 0.4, 14.2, 13.6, 13.4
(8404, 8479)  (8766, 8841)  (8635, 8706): 3.3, 14.3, 13.6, 14.1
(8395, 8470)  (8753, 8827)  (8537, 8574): 2.9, 14.4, 13.2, 14.1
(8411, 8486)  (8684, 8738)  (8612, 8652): 0.2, 14.3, 14.2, 14.3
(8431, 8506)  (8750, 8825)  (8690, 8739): -1.0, 14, 14.4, 14.1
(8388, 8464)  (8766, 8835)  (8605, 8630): 0.1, 14.4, 14.2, 14.2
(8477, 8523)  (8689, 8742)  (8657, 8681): 2.8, 13.8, 12.6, 14.3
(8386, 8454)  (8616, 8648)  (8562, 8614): 0.1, 14.4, 14.2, 14.2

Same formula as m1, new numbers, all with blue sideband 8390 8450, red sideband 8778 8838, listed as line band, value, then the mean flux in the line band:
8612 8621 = -0.004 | 14.4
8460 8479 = 0.026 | 14.1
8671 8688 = 0.050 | 13.6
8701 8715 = -0.034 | 14.7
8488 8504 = 0.075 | 13.5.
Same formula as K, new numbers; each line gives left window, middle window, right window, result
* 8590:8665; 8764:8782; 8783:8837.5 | -0.33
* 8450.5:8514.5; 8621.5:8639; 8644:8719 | -0.66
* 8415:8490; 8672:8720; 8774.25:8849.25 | 0.27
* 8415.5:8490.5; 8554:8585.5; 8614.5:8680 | -1.10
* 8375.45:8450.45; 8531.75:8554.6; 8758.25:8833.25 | 3.33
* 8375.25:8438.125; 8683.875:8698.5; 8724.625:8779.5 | 0.25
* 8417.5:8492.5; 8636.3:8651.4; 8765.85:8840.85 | 0.05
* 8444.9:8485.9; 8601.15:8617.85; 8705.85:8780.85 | 0.07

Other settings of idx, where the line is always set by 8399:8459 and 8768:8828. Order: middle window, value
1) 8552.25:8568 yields 0.26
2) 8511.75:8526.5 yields 0.50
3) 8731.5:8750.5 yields 0.35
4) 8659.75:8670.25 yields 1.75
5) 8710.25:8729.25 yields -0.28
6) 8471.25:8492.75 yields 0.03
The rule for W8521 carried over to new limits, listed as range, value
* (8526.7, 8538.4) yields 13.4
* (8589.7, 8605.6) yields 14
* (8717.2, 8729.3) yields 14.5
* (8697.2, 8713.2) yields 14.6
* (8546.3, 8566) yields 13.8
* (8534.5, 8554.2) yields 12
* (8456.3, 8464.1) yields 14.4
